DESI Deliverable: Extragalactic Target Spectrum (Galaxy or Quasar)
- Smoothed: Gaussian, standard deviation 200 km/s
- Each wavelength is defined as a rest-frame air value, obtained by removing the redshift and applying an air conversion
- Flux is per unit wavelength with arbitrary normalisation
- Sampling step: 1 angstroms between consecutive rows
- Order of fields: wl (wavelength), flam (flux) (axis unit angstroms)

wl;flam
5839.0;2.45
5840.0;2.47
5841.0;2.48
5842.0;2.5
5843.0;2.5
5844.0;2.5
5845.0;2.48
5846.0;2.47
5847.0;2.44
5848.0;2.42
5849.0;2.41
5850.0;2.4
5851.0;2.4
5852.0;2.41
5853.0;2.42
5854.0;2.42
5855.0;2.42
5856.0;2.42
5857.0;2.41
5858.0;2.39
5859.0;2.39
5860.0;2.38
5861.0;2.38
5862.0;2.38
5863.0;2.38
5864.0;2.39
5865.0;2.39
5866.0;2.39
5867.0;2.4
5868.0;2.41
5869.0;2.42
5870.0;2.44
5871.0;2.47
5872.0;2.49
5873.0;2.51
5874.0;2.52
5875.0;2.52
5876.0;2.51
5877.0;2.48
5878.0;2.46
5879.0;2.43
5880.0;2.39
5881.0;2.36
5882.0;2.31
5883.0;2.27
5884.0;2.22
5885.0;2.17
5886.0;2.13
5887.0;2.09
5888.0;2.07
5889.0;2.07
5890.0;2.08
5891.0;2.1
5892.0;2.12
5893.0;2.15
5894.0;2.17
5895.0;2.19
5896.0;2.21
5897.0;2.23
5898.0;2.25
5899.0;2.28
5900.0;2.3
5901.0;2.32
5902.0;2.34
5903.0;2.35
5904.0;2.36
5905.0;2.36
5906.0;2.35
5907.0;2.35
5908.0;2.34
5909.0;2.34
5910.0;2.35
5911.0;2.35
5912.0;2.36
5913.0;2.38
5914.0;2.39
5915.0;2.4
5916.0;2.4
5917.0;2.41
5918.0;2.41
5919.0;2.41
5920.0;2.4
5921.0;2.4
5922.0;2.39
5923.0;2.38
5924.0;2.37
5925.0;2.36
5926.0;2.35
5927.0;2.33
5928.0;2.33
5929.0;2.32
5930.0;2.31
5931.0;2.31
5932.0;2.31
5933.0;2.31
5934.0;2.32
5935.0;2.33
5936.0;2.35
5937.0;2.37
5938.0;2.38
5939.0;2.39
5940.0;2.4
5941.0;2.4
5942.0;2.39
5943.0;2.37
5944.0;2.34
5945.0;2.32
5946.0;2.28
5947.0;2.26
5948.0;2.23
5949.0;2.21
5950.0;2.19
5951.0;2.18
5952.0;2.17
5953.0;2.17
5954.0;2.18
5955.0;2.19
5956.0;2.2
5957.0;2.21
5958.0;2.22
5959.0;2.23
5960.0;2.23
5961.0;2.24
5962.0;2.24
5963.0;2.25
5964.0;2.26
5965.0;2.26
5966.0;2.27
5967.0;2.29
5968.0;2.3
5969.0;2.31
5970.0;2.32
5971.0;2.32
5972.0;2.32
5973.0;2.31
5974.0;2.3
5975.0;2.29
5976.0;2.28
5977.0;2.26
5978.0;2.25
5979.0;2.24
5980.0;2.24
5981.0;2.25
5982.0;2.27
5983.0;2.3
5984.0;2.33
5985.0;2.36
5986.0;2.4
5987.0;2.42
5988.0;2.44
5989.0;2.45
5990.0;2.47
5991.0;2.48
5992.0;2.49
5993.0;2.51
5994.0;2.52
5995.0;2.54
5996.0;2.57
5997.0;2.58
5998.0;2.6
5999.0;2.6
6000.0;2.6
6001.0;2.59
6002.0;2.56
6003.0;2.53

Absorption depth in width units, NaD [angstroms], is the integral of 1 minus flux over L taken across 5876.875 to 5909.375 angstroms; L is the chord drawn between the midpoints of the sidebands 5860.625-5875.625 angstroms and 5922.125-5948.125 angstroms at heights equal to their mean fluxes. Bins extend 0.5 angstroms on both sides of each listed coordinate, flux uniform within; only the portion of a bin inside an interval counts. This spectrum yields 1.9 angstroms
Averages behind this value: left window 2.43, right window 2.34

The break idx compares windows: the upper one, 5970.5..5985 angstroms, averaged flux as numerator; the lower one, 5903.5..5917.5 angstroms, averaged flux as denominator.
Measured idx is 0.97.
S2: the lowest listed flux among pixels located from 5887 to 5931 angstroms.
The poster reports 2.07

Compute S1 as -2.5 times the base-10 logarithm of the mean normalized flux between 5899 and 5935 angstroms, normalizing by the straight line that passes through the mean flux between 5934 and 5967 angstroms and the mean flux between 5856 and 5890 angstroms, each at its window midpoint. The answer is -0.020 mag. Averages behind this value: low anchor 2.36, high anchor 2.27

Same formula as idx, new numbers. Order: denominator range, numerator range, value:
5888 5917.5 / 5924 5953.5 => 1.01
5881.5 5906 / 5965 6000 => 1.07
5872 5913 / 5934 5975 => 0.99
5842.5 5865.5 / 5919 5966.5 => 0.95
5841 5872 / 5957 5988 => 0.94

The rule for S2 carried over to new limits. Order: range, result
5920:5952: 2.17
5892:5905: 2.12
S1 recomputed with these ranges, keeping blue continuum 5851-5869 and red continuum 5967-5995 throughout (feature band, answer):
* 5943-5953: 0.06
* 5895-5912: 0.03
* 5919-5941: 0.01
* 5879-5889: 0.08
